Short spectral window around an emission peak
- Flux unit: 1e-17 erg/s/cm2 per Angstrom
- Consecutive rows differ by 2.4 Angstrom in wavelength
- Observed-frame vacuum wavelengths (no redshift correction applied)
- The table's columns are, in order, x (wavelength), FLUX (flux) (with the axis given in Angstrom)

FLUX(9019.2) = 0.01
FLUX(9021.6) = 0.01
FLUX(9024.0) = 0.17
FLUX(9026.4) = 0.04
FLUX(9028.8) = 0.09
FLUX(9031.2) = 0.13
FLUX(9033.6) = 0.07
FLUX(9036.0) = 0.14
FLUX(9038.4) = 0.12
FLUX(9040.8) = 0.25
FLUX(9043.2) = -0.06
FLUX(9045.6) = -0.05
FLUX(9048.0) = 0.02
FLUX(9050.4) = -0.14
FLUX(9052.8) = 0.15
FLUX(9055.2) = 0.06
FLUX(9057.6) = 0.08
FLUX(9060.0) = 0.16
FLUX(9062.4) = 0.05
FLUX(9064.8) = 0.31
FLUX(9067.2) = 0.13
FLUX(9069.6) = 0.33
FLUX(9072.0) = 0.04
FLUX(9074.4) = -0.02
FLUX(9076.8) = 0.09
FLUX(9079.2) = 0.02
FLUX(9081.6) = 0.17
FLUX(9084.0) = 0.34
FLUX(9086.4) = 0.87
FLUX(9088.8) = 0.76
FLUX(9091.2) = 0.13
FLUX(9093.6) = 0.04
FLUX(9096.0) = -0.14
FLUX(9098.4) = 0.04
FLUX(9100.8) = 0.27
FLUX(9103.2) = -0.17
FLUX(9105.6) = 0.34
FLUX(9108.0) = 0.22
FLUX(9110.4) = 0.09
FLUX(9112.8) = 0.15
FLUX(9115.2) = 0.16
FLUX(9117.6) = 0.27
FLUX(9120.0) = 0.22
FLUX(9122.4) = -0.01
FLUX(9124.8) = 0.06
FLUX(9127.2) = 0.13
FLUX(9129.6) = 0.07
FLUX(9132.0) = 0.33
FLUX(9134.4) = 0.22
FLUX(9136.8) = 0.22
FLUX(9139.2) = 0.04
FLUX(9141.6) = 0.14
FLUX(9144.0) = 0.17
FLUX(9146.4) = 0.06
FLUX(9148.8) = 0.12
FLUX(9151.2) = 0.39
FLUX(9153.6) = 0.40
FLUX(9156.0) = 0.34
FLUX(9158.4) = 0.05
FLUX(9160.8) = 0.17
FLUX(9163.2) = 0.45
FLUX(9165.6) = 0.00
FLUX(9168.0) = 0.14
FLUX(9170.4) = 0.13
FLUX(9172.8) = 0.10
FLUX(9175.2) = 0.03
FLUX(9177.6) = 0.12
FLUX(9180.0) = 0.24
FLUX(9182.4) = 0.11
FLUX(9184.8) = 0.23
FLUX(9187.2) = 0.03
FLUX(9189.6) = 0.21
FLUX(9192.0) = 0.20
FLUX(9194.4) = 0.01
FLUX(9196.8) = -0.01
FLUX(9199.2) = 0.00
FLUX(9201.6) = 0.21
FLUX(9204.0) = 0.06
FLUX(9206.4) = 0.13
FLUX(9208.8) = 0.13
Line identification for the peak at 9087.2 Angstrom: H-gamma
